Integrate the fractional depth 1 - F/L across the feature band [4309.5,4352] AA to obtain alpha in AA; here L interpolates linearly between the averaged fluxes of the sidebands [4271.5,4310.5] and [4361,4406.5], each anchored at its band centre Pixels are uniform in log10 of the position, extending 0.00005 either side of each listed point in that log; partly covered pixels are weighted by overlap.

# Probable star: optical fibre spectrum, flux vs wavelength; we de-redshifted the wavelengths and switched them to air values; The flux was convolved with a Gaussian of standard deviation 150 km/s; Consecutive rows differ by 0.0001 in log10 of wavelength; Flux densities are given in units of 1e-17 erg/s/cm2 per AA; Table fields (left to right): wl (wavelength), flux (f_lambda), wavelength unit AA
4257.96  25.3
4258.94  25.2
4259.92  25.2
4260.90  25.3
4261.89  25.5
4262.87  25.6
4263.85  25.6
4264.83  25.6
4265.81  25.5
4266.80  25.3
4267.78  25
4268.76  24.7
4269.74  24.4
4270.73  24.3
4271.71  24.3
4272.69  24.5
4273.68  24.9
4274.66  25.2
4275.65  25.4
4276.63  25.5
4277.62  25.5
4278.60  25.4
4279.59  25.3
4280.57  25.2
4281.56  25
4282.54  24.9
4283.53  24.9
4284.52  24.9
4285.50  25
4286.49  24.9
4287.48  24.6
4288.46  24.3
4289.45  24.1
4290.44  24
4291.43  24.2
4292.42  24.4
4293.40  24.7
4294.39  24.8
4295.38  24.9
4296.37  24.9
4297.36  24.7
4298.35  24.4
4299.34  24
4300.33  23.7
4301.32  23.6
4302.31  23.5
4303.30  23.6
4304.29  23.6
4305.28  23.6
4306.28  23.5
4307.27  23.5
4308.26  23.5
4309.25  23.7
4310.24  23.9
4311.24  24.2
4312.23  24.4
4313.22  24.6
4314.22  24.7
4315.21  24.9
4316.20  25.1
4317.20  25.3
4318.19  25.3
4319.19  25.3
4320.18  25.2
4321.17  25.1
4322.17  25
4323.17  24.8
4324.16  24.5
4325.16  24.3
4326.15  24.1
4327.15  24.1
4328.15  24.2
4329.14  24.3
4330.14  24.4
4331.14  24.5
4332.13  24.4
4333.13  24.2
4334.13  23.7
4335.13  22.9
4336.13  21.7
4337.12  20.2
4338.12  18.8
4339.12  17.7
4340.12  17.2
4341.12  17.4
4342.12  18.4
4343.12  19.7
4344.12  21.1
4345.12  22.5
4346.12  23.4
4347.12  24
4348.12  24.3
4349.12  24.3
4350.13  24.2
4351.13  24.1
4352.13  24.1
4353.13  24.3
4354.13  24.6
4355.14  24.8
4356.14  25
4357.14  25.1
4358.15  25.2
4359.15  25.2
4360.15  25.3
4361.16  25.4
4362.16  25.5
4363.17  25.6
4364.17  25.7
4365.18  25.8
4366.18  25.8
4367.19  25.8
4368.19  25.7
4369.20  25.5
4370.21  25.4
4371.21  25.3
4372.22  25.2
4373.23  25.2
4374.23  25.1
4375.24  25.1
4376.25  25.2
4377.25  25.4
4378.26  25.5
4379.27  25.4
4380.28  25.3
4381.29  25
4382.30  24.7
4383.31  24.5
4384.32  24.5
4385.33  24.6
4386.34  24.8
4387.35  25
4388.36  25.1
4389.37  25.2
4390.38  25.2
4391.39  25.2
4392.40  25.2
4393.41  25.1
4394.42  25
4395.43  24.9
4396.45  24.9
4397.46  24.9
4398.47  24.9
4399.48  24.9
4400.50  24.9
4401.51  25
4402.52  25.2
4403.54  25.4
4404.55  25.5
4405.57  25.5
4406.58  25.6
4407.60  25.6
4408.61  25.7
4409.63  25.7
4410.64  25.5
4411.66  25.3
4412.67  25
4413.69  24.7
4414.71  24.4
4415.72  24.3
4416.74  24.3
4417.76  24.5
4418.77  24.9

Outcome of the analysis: 2.6 AA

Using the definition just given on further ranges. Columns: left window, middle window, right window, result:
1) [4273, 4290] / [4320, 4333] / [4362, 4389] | 0.3 AA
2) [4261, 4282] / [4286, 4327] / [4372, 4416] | 1.2 AA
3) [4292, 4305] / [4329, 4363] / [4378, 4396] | 2.2 AA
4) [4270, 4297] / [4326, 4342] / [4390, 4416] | 1.9 AA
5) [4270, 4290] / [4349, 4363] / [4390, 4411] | 0.2 AA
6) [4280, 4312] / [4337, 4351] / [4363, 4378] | 2.2 AA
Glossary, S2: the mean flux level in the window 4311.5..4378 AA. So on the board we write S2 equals 24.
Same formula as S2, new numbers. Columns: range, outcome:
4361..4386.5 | 25.3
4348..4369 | 25.1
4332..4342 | 20.6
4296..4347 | 23.3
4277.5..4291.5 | 24.8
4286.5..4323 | 24.4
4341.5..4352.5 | 22.7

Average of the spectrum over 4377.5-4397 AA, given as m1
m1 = 25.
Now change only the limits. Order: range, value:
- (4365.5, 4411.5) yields 25.2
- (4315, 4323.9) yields 25.1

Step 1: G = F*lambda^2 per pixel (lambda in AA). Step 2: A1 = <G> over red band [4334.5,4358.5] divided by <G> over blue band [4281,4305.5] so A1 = 0.94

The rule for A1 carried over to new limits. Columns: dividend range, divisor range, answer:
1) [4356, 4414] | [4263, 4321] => 1.07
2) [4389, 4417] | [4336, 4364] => 1.12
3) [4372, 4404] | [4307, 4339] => 1.08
